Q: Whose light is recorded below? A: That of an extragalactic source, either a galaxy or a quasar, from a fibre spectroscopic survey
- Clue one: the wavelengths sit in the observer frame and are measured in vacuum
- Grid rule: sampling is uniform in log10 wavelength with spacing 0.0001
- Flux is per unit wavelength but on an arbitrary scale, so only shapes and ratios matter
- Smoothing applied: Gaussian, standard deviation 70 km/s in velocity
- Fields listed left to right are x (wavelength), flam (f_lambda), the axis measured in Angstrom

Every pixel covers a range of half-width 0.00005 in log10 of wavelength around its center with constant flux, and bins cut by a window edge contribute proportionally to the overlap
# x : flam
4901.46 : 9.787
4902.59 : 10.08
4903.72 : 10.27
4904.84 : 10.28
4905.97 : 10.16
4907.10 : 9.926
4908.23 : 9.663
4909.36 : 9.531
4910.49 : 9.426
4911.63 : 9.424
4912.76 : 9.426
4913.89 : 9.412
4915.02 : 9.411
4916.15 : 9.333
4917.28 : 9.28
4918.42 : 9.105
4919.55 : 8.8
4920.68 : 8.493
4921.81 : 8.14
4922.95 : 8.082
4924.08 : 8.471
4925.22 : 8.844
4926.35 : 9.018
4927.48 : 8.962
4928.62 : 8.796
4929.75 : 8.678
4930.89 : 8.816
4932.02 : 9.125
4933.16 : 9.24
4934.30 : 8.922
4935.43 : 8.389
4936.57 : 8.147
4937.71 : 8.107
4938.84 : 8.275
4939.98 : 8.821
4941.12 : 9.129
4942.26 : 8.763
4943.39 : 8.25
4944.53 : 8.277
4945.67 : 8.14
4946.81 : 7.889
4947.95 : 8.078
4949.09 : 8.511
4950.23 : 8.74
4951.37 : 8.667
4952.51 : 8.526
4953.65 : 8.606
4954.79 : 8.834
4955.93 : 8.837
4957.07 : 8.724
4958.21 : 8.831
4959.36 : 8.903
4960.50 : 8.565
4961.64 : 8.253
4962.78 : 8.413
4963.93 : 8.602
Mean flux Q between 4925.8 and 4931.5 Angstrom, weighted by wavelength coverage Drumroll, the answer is 8.86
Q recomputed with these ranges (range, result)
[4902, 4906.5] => 10.2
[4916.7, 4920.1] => 9.06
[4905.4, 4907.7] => 10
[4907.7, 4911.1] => 9.51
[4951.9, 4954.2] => 8.57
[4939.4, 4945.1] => 8.65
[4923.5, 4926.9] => 8.78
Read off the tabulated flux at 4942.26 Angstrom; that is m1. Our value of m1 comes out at 8.763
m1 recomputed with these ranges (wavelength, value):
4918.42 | 9.105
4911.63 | 9.424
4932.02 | 9.125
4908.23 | 9.663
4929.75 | 8.678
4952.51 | 8.526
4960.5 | 8.565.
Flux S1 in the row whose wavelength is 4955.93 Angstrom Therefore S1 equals 8.837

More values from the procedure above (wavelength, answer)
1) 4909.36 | 9.531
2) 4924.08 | 8.471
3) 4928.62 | 8.796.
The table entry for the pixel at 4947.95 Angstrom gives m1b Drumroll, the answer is 8.078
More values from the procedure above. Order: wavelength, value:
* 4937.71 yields 8.107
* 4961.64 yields 8.253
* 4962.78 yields 8.413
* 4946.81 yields 7.889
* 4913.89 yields 9.412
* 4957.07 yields 8.724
